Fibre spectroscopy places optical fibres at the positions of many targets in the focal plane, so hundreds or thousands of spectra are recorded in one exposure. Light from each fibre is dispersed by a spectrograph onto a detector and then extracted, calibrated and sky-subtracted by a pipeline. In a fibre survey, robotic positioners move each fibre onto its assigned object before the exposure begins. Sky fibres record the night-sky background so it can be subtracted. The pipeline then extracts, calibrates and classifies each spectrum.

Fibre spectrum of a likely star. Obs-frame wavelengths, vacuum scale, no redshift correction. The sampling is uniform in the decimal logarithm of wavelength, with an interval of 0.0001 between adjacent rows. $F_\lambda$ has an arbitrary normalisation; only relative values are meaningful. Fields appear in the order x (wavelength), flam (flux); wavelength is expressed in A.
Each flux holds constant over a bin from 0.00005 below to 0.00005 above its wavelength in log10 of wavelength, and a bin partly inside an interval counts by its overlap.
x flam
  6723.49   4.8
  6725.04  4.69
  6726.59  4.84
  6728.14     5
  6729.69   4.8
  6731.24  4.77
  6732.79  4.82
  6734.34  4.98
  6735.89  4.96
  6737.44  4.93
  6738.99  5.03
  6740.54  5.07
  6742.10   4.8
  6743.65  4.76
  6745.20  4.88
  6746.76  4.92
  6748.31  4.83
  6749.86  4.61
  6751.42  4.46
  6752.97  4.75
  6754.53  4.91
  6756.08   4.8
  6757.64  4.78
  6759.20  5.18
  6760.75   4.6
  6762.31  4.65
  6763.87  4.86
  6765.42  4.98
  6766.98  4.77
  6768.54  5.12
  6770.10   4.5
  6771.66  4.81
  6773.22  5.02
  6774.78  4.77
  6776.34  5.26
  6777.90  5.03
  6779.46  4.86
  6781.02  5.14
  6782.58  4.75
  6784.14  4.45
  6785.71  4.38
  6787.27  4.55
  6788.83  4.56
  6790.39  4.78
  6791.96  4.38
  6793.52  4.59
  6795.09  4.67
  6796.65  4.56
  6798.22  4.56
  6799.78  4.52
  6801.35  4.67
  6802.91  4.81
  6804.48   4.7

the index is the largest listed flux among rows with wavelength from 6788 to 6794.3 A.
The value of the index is 4.78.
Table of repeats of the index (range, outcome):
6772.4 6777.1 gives 5.26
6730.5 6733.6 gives 4.82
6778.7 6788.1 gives 5.14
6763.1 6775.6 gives 5.12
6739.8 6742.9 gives 5.07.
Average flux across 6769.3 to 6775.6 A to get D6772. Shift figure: 4.78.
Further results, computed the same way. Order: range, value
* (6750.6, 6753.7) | 4.6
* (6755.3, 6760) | 4.92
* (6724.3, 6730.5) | 4.83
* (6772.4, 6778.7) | 5.02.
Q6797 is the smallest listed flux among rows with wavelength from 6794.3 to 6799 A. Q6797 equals 4.56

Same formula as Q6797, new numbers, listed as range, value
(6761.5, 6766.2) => 4.65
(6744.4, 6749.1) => 4.83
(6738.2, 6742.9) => 4.8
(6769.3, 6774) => 4.5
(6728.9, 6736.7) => 4.77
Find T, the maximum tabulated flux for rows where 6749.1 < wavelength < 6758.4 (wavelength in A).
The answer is 4.91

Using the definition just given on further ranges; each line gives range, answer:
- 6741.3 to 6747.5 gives 4.92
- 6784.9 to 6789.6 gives 4.56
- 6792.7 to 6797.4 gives 4.67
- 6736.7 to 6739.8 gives 5.03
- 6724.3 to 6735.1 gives 5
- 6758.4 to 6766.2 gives 5.18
